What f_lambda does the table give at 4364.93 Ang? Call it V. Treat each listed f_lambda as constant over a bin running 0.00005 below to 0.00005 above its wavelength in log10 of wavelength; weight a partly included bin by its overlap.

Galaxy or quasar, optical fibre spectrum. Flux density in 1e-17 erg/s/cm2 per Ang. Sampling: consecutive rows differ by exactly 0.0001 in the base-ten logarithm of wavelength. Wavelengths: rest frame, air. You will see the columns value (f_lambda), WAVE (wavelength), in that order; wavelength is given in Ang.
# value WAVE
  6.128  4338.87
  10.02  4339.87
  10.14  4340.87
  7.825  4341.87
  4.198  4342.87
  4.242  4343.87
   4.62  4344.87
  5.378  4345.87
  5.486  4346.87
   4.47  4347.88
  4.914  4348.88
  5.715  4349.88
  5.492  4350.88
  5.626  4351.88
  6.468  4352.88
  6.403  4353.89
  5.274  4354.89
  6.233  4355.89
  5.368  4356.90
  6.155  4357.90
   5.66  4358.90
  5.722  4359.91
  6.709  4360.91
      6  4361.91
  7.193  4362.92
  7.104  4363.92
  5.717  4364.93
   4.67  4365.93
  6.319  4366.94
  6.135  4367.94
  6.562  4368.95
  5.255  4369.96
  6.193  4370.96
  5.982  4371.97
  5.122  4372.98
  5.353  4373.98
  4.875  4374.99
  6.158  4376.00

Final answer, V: 5.717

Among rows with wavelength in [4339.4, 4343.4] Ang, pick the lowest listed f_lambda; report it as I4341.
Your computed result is 4.198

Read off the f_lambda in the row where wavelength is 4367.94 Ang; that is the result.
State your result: 6.135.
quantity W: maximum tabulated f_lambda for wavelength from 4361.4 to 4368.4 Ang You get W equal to 7.193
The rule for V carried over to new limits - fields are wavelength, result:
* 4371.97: 5.982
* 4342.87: 4.198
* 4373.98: 5.353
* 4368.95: 6.562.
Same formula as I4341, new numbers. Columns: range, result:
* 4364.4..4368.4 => 4.67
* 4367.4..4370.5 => 5.255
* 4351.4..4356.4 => 5.274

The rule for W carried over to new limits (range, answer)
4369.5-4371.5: 6.193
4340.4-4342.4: 10.14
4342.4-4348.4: 5.486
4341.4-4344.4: 7.825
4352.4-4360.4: 6.468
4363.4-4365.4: 7.104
